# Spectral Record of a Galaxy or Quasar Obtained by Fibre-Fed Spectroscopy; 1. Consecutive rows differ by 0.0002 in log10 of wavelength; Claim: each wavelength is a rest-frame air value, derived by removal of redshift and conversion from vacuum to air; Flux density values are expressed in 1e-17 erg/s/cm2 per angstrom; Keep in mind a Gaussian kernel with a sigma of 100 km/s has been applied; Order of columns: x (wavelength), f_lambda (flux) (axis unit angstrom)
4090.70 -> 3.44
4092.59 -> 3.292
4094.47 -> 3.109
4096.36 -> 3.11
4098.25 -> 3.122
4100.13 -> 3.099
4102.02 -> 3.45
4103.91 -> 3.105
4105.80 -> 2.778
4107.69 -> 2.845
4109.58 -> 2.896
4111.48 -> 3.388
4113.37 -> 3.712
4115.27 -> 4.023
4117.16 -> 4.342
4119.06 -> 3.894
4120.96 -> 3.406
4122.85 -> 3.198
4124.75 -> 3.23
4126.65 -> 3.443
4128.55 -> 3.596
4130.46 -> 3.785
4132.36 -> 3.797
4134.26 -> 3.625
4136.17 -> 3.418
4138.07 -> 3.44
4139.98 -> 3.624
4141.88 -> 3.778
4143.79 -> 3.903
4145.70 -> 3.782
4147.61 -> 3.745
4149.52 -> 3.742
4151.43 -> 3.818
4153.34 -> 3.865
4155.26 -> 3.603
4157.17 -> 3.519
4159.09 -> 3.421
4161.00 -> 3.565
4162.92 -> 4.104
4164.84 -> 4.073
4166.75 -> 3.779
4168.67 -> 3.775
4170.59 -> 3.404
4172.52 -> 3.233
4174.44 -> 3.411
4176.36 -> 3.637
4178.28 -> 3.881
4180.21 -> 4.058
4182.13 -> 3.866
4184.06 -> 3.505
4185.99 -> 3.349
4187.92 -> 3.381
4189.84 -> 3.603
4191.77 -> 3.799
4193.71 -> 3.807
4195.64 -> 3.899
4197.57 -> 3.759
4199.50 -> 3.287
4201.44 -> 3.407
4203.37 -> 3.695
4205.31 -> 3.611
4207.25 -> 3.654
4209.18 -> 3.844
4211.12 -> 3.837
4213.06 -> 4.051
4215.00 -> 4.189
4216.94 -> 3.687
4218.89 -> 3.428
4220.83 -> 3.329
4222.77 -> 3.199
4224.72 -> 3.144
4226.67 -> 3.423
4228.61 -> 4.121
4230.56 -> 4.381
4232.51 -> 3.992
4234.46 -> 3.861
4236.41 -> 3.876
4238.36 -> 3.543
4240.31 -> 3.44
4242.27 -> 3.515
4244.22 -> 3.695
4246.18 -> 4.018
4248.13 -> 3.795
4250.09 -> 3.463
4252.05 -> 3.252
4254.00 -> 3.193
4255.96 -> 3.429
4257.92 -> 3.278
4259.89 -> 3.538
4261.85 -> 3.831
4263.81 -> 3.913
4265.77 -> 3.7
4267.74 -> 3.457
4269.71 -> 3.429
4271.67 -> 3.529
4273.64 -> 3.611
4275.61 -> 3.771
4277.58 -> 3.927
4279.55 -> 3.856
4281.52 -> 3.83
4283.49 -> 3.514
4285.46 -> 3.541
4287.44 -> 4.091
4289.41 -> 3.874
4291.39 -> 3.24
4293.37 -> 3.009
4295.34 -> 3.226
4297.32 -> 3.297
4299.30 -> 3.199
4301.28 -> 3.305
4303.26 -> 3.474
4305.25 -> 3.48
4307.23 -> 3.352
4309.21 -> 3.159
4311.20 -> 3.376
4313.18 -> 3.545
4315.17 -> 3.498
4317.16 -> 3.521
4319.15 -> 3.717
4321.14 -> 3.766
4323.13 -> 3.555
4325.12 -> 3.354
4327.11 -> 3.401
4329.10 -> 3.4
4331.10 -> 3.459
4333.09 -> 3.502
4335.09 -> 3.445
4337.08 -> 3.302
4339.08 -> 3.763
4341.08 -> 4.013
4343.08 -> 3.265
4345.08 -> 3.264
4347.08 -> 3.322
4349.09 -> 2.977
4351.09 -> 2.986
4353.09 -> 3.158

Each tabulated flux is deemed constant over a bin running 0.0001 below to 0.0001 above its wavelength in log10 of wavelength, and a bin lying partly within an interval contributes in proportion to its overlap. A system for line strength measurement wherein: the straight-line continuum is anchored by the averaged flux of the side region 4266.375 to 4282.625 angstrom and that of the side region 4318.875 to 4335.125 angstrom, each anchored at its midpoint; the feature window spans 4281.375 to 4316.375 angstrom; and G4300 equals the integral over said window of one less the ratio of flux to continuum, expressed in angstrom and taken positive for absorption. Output 1.6 angstrom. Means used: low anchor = 3.68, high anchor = 3.51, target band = 3.44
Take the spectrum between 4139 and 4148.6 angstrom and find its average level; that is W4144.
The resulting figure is 3.77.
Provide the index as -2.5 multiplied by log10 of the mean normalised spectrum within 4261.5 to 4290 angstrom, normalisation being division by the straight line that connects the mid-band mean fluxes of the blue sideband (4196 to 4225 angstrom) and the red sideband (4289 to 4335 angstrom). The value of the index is -0.07 mag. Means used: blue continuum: 3.63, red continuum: 3.42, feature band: 3.72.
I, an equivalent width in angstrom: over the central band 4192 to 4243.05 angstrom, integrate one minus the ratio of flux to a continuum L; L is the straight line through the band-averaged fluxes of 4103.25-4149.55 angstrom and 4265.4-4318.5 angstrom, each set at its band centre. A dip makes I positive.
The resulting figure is -2.5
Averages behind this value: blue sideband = 3.54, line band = 3.69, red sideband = 3.51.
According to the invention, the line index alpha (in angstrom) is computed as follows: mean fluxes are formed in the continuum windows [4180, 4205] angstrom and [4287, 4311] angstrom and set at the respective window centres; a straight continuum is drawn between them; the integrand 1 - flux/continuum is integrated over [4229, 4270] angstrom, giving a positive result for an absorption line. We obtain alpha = -1.89 angstrom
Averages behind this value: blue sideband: 3.63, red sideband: 3.38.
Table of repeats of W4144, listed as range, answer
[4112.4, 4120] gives 3.99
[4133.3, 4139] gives 3.5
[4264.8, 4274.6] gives 3.54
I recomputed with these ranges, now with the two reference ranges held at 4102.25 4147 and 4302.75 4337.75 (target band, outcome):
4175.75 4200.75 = -1.2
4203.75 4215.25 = -1.1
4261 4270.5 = -0.5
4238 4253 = -0.5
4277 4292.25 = -1.1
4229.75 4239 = -1.2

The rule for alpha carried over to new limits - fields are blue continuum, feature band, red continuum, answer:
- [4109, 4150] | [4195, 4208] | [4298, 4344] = -0.1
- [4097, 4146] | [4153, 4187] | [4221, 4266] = -1.2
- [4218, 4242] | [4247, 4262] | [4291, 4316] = 0.3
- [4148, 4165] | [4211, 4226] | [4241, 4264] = 0.1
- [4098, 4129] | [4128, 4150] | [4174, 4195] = -1.2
